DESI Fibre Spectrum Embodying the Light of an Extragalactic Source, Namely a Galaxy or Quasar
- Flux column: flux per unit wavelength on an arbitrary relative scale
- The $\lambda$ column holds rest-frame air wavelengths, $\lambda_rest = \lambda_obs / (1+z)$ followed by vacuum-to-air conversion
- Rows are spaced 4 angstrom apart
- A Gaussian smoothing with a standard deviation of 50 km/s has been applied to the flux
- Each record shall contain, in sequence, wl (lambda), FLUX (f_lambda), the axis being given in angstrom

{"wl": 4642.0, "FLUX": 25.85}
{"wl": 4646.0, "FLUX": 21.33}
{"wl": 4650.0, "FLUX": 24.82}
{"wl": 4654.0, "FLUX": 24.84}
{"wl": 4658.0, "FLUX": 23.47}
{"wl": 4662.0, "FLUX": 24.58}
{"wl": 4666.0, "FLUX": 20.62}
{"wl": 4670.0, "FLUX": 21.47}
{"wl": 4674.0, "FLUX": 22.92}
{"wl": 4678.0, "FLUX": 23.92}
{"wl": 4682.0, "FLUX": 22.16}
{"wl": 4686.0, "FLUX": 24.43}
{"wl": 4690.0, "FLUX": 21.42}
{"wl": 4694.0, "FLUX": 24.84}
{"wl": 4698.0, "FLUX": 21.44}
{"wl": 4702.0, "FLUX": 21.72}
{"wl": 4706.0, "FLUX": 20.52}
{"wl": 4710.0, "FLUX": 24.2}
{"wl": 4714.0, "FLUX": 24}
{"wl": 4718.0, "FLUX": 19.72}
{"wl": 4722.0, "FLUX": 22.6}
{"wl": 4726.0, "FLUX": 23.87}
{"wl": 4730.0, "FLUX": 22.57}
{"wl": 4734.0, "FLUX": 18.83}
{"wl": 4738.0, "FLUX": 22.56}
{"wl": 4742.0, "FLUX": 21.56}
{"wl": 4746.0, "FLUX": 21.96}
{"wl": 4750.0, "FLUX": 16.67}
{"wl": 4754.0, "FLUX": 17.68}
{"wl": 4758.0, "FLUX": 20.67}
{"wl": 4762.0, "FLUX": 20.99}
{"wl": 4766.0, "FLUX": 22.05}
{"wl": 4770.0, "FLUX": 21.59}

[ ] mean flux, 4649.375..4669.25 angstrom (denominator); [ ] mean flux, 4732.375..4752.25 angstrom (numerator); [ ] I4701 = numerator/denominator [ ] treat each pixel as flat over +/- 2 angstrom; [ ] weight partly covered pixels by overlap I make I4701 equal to 0.87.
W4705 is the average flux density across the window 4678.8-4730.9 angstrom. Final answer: 22.6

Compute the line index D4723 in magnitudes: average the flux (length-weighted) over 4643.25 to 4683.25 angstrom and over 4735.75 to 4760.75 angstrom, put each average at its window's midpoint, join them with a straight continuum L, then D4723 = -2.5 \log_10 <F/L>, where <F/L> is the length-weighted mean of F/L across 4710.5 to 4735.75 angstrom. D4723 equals -0.052 mag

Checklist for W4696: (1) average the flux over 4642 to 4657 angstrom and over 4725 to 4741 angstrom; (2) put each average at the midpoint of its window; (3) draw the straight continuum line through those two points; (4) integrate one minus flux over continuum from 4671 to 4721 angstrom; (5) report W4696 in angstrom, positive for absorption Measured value 0.4 angstrom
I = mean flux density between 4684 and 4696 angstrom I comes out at 23.6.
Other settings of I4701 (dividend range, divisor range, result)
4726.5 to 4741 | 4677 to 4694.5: 0.93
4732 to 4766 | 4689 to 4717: 0.90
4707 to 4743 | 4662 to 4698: 0.97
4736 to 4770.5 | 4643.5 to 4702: 0.90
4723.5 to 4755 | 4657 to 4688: 0.91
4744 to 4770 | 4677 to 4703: 0.88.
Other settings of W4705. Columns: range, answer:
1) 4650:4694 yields 23.2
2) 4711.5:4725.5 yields 22.4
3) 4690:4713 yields 22.5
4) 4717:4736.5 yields 21.6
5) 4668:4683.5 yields 22.6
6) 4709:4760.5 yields 21.2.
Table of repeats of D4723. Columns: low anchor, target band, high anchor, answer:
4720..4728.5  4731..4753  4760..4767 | 0.108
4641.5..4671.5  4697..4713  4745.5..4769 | -0.023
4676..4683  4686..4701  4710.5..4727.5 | 0.011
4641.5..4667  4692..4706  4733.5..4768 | -0.011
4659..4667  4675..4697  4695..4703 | -0.044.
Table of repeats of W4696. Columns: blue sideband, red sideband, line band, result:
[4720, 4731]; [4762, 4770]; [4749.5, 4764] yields 1.8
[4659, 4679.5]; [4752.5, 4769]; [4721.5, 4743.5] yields -0.8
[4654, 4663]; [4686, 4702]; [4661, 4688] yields 0.8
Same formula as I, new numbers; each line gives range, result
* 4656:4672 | 22.5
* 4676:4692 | 23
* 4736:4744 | 22.1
